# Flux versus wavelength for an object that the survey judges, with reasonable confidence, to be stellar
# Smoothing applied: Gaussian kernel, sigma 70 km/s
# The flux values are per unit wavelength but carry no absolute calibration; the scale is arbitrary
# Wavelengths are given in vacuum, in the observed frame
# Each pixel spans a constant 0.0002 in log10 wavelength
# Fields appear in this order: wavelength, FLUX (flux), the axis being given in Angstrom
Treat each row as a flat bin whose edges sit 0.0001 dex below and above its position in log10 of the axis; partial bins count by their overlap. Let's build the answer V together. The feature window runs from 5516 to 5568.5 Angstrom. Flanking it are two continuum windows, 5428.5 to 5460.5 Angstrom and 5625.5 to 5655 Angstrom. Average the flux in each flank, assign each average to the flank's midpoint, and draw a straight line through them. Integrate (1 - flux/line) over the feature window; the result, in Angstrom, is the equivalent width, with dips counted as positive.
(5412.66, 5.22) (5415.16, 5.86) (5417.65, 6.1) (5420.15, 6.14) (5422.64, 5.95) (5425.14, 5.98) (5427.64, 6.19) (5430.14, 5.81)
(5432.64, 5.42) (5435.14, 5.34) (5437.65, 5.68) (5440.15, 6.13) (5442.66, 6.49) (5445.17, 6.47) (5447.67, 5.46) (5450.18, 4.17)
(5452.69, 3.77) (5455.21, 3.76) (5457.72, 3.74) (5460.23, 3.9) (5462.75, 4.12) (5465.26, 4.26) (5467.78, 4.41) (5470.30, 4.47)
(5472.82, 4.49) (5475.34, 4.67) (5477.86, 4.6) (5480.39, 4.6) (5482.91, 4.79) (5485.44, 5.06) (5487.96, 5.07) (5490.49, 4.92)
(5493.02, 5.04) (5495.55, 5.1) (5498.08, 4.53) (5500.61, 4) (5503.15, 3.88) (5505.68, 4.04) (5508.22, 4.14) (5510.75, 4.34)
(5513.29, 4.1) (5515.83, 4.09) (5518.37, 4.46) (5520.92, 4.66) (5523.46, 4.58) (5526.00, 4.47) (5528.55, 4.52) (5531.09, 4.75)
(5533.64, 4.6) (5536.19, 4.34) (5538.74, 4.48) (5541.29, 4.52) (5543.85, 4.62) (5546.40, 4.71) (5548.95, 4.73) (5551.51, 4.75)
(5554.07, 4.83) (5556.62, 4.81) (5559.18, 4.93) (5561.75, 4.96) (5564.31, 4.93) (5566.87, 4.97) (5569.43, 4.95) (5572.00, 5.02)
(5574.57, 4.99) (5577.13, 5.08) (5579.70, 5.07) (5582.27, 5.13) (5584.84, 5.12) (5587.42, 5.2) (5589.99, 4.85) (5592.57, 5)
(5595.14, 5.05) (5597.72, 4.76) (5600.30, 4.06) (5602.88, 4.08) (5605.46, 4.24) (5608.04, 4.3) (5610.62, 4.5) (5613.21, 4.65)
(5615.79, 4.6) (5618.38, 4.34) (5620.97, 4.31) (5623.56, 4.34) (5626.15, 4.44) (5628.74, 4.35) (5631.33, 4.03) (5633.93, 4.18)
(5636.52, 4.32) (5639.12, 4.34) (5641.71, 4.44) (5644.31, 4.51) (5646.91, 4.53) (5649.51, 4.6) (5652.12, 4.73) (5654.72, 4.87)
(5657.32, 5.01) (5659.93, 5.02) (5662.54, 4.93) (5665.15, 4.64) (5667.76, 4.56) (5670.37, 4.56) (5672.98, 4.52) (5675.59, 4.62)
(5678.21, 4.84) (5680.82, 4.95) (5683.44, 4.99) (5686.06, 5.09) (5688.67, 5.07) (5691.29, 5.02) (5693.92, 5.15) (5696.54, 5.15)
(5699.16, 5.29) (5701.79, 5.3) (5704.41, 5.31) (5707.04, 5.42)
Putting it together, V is 1.2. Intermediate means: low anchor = 5.14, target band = 4.67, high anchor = 4.43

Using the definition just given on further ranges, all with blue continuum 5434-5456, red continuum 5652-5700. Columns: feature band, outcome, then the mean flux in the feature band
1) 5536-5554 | 1.72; 4.62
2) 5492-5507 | 2.23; 4.42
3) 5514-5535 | 2.62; 4.5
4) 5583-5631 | 4.32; 4.56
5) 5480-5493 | 0.72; 4.92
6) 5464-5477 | 1.92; 4.47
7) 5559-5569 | 0.26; 4.95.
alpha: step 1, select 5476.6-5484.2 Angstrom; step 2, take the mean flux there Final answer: 4.66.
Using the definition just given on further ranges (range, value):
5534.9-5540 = 4.41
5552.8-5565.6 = 4.89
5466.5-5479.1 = 4.53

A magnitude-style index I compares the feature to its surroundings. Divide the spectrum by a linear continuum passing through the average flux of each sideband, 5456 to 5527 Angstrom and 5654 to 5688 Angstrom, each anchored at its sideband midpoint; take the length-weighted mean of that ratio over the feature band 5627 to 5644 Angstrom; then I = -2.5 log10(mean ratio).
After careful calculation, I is 0.11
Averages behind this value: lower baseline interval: 4.44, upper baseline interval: 4.82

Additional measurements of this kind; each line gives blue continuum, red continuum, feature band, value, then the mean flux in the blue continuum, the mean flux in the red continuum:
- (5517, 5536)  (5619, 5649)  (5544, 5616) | -0.08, 4.56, 4.35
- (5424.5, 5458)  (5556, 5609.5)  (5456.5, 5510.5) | 0.16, 5.35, 4.83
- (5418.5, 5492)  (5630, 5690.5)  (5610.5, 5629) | 0.07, 5.03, 4.67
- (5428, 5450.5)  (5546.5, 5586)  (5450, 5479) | 0.31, 5.75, 4.94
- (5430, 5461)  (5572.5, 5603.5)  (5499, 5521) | 0.20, 5.08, 4.89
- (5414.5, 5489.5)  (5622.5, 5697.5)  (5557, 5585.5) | -0.03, 5.09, 4.68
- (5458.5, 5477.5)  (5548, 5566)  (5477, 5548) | 0.01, 4.33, 4.85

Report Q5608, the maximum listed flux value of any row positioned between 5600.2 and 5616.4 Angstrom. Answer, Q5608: 4.65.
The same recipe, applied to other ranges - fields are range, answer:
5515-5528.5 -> 4.66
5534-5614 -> 5.2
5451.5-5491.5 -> 5.07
